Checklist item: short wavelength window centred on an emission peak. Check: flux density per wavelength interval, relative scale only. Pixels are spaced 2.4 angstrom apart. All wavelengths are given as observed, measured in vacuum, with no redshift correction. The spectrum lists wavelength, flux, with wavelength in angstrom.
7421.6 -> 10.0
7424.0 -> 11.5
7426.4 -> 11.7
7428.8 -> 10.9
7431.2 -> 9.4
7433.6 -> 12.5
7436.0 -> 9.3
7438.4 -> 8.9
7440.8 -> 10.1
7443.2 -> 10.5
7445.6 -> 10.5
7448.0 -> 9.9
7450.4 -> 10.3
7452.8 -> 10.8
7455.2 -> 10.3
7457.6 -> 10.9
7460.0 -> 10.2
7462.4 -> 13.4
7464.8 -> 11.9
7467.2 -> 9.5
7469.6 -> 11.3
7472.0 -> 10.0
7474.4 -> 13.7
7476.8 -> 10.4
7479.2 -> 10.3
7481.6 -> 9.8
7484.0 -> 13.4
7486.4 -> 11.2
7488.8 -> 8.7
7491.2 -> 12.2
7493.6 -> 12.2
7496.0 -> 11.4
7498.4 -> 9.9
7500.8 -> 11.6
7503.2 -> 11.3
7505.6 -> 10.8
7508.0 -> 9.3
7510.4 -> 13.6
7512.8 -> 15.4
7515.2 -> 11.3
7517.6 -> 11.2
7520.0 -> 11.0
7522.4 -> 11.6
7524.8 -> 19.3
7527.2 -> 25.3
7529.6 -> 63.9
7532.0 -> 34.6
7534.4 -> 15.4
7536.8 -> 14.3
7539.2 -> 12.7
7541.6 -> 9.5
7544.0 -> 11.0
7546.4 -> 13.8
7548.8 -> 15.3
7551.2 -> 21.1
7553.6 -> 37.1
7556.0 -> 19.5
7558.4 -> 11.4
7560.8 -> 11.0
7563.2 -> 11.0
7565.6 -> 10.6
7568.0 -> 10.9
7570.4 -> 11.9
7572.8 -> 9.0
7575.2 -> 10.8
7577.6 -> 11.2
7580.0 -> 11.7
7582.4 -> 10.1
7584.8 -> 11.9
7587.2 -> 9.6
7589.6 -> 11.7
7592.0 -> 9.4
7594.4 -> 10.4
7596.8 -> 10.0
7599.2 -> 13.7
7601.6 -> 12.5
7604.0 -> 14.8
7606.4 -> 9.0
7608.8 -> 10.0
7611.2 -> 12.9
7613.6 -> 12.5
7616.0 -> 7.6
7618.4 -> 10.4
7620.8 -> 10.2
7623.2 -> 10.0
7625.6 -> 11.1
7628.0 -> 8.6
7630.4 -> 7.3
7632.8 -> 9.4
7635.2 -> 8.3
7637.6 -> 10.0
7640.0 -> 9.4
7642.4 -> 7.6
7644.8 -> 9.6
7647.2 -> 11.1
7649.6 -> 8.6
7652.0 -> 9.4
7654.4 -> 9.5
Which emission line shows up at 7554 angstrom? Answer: [N II] 6583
